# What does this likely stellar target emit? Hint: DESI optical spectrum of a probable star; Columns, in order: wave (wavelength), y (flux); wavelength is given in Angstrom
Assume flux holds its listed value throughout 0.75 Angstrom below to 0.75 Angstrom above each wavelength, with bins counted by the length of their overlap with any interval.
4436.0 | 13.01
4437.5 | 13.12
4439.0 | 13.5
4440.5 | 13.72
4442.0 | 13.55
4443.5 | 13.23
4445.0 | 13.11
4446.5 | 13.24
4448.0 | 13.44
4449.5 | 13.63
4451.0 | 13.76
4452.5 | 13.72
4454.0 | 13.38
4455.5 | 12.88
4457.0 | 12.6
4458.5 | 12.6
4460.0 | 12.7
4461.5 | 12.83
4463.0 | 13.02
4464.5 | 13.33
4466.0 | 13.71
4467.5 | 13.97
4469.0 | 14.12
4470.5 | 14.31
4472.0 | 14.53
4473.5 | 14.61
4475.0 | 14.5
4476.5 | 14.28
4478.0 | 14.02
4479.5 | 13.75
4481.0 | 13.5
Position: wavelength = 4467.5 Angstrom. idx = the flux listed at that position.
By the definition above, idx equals 13.97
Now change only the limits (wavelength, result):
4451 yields 13.76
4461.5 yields 12.83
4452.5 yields 13.72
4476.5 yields 14.28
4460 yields 12.7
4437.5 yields 13.12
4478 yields 14.02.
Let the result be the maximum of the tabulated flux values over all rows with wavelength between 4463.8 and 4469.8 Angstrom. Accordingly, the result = 14.12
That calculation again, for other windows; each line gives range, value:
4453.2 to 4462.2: 13.38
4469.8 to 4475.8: 14.61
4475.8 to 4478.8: 14.28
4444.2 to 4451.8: 13.76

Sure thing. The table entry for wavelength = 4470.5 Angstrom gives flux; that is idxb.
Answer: 14.31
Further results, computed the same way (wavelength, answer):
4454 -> 13.38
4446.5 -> 13.24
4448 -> 13.44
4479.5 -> 13.75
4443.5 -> 13.23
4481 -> 13.5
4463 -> 13.02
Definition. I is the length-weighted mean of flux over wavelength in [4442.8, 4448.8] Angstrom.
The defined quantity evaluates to 13.3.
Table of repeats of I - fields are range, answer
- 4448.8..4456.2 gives 13.5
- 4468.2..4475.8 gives 14.4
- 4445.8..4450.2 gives 13.4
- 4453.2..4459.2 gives 12.9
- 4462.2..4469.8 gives 13.6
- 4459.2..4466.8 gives 13.1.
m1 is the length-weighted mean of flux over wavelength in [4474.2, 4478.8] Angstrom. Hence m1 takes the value 14.3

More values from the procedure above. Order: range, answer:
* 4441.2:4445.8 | 13.3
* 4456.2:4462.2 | 12.7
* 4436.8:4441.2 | 13.4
